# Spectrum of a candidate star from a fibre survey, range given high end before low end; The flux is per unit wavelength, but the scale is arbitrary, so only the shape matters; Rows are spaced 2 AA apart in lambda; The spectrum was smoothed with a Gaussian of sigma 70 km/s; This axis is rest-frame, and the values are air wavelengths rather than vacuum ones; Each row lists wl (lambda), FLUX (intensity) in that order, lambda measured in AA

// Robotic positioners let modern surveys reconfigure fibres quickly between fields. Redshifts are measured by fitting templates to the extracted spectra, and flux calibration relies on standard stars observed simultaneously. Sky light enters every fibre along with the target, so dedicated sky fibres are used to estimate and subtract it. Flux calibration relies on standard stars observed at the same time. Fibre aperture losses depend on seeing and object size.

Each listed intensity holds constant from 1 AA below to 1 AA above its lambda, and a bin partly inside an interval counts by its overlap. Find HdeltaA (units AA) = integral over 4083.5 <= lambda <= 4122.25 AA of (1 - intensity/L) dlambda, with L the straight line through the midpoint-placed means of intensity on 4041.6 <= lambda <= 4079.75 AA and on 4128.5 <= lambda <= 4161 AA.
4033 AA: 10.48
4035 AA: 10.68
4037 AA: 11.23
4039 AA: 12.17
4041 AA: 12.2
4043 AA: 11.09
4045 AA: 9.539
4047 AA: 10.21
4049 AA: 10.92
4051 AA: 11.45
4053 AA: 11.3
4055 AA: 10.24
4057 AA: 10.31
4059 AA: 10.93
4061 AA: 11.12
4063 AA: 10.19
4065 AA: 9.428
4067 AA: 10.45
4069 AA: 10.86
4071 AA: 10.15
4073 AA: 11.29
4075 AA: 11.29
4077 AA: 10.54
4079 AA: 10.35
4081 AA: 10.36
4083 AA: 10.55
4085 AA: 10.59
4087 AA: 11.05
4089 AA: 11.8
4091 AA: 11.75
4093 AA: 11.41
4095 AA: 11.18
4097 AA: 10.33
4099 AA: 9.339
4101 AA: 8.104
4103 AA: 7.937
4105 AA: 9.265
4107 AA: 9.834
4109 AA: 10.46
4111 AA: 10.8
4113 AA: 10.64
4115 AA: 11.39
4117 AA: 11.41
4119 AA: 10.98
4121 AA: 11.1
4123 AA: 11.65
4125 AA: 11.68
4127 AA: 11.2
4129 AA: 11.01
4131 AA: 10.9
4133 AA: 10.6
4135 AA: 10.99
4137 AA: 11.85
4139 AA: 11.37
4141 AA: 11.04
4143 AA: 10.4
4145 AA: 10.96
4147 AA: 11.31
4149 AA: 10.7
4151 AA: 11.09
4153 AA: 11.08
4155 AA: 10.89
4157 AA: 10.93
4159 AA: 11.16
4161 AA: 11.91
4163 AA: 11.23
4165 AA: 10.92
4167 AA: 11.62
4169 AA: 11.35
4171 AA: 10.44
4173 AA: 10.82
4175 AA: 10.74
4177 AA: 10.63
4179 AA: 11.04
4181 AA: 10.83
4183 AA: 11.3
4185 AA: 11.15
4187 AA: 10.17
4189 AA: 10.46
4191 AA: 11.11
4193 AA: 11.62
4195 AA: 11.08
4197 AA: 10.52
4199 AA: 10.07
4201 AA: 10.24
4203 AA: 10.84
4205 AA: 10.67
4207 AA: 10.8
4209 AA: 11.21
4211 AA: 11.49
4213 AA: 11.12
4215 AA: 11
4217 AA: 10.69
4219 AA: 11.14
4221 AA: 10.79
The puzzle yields 1.2 AA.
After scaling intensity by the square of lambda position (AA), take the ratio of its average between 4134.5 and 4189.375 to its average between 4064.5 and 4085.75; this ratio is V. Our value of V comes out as 1.09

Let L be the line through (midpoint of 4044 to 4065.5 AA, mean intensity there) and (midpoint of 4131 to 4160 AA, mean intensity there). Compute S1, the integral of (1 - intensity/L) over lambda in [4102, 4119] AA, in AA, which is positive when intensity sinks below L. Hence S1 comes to 0.90 AA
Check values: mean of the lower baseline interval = 10.5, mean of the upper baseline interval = 11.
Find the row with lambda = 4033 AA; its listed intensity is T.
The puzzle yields 10.48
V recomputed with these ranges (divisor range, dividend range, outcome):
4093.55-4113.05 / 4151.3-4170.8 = 1.18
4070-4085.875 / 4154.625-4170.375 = 1.10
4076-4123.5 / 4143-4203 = 1.08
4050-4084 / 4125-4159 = 1.08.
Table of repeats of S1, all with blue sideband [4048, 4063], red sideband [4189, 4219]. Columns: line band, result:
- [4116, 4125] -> -0.4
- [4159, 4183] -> -0.4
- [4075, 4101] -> 0.4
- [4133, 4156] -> -0.4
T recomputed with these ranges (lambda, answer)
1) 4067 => 10.45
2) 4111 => 10.8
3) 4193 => 11.62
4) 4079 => 10.35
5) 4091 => 11.75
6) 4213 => 11.12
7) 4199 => 10.07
